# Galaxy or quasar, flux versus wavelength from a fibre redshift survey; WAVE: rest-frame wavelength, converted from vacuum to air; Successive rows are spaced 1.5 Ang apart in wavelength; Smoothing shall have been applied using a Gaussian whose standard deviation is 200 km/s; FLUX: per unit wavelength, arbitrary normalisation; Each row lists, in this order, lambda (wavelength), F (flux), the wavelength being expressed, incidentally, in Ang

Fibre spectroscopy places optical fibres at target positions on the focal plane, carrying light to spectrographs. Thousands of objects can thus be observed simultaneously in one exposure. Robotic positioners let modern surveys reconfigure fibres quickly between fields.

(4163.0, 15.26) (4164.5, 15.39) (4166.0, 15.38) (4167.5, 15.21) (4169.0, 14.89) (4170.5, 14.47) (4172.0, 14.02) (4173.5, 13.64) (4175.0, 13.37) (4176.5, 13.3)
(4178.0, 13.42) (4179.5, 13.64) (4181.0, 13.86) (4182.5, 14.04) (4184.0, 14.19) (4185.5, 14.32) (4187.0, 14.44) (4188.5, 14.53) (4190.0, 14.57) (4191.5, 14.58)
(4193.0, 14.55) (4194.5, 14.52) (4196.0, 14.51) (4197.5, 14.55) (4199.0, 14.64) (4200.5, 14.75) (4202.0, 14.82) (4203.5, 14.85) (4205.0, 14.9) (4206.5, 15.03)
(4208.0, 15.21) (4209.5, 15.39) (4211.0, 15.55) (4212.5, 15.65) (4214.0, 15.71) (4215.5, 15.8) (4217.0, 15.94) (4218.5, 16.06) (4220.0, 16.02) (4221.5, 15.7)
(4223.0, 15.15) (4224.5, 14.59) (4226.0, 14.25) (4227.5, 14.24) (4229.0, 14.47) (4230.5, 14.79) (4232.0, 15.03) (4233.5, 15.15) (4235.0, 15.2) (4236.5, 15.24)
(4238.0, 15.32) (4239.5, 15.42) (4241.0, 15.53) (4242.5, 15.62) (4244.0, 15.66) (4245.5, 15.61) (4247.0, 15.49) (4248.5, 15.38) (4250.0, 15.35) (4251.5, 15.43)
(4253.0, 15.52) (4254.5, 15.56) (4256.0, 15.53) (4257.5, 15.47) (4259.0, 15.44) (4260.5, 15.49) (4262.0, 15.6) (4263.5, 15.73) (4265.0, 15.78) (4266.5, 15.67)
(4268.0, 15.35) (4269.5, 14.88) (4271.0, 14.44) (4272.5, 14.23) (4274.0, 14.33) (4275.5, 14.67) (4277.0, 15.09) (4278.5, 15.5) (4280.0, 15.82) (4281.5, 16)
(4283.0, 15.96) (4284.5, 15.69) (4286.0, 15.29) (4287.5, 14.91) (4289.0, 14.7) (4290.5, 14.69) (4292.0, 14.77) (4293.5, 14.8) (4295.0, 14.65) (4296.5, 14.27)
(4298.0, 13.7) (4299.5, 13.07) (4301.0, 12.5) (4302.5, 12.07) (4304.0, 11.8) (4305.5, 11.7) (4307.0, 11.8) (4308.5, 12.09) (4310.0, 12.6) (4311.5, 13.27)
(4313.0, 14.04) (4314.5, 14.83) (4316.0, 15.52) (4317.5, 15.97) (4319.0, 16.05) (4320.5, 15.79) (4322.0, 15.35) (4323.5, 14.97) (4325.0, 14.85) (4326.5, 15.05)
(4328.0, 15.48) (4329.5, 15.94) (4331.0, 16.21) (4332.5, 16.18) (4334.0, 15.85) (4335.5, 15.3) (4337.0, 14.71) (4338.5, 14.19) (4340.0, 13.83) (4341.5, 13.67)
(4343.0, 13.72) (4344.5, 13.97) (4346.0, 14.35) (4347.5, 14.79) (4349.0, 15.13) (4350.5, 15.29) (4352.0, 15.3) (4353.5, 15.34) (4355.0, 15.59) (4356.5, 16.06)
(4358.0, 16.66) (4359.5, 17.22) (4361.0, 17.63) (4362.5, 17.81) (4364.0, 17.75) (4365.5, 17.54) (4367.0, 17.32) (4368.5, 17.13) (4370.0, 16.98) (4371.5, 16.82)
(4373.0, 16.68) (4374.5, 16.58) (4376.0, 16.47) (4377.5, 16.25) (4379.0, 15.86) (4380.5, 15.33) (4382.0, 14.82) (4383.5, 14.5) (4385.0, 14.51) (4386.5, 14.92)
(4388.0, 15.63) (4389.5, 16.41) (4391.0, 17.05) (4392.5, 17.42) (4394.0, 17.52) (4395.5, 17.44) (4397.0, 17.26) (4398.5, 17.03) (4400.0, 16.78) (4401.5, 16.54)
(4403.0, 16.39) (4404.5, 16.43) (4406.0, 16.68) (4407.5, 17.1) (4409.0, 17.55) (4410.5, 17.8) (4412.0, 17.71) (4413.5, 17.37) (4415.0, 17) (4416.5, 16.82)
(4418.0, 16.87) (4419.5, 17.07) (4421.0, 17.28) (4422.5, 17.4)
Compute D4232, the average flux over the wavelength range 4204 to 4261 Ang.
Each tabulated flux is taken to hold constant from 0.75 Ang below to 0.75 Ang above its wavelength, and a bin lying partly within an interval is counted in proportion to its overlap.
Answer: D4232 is 15.3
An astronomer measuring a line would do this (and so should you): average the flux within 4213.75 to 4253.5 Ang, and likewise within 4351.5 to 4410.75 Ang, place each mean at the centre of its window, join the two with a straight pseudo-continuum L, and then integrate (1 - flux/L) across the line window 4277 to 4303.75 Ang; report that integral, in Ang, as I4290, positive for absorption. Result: 2.1 Ang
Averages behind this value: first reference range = 15.3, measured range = 14.6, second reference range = 16.5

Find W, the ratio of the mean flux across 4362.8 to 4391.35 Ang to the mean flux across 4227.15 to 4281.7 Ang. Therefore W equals 1.1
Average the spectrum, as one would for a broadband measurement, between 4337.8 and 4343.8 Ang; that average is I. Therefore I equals 13.9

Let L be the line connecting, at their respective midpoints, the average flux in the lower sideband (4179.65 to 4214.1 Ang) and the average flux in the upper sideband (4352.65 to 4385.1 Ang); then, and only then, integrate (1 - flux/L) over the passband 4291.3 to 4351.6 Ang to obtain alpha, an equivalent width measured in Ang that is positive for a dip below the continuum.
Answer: 6.1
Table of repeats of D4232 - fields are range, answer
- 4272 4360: 14.7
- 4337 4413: 16.2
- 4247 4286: 15.4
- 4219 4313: 14.8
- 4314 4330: 15.4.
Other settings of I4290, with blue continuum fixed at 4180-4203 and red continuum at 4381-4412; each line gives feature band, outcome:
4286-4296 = 0.43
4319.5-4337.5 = 0.38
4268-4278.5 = 0.38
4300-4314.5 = 2.83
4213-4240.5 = -0.80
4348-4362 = 0.05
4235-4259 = -0.73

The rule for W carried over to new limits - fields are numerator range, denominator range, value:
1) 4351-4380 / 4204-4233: 1.09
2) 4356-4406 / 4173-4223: 1.12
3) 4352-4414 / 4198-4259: 1.09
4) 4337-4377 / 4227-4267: 1.03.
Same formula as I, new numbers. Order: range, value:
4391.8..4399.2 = 17.3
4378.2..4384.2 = 15.1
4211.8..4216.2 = 15.7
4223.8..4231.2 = 14.5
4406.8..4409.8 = 17.3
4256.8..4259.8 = 15.5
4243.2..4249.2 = 15.5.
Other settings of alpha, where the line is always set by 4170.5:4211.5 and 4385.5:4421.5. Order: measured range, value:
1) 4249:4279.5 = 0.01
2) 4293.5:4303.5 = 1.42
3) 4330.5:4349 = 1.63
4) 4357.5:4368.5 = -0.66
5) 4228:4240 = -0.11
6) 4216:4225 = -0.52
